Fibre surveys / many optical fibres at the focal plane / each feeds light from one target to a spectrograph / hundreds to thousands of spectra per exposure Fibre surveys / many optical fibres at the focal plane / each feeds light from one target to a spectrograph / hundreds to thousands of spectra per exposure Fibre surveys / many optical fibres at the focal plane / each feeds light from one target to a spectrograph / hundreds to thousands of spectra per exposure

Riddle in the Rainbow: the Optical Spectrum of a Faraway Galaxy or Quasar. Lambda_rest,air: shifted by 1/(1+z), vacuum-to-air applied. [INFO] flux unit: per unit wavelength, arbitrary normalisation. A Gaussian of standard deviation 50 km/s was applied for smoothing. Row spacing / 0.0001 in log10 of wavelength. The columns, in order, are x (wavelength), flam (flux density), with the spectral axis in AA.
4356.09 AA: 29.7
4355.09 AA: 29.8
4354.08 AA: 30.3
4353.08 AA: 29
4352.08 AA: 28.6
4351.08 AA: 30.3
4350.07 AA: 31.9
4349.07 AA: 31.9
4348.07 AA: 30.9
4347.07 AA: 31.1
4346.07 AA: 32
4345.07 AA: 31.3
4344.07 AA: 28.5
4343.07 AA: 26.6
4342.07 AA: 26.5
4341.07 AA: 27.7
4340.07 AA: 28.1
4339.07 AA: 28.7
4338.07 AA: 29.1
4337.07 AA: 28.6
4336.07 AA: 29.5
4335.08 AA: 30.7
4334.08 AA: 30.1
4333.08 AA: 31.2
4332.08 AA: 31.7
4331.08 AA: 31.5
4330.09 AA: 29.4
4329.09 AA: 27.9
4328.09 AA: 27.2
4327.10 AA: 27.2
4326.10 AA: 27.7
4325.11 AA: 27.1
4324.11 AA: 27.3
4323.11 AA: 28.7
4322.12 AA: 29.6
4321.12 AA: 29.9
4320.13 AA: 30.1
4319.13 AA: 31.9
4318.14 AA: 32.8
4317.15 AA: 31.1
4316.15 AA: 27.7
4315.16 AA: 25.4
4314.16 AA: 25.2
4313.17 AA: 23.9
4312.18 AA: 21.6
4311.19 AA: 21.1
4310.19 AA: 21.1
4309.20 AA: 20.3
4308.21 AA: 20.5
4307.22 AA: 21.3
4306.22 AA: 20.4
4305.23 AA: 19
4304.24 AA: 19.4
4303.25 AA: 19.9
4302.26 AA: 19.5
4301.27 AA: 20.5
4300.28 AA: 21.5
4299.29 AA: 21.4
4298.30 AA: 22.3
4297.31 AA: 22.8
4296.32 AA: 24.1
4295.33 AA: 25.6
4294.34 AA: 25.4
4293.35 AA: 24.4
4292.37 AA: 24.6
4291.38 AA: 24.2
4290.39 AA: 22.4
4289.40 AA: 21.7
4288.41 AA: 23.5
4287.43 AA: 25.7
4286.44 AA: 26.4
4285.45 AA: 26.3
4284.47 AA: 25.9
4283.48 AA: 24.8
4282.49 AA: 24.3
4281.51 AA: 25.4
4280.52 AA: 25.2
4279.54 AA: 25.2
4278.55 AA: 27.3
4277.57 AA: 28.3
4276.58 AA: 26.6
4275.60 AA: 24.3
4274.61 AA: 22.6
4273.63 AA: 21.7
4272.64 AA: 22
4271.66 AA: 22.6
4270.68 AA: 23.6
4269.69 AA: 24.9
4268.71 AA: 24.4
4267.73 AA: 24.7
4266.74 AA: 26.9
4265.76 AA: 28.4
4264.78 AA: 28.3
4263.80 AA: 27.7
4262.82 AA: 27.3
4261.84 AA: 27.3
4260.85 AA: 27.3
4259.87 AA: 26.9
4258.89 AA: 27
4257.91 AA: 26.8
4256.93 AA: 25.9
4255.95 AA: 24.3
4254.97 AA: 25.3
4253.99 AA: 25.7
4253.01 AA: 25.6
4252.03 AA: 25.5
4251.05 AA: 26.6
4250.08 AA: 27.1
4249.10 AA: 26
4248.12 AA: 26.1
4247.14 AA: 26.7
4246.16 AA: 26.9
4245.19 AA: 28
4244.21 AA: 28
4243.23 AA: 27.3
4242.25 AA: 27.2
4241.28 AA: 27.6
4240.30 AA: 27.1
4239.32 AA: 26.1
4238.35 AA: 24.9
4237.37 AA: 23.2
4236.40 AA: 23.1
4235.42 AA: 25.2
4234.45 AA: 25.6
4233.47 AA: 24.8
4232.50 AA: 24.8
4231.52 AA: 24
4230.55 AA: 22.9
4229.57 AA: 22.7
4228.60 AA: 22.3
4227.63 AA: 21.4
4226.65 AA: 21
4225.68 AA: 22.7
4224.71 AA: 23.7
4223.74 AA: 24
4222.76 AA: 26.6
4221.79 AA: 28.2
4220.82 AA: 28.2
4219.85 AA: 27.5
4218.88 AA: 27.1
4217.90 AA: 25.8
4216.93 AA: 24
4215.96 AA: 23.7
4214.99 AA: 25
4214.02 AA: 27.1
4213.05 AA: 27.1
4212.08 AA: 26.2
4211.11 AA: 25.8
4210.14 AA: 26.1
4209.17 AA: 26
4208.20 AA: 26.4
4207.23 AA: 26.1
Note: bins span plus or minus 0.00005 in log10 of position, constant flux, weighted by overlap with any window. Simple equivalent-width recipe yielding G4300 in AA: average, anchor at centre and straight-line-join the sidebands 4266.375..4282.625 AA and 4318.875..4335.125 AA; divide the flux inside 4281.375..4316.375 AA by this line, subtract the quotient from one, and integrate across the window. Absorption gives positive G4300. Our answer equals 4.9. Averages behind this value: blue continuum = 24.7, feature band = 23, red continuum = 29.3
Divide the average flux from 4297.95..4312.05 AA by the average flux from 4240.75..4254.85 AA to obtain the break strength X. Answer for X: 0.77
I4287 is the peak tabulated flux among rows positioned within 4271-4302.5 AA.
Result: 28.3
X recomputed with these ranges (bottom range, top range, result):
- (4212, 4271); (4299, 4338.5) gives 1.01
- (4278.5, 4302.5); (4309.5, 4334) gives 1.16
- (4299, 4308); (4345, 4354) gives 1.51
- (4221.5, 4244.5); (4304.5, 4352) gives 1.12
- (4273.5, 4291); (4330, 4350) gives 1.20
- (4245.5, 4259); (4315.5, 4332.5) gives 1.12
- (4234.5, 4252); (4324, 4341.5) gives 1.10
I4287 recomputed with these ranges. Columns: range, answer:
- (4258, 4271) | 28.4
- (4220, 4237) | 28.2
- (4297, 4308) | 22.8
